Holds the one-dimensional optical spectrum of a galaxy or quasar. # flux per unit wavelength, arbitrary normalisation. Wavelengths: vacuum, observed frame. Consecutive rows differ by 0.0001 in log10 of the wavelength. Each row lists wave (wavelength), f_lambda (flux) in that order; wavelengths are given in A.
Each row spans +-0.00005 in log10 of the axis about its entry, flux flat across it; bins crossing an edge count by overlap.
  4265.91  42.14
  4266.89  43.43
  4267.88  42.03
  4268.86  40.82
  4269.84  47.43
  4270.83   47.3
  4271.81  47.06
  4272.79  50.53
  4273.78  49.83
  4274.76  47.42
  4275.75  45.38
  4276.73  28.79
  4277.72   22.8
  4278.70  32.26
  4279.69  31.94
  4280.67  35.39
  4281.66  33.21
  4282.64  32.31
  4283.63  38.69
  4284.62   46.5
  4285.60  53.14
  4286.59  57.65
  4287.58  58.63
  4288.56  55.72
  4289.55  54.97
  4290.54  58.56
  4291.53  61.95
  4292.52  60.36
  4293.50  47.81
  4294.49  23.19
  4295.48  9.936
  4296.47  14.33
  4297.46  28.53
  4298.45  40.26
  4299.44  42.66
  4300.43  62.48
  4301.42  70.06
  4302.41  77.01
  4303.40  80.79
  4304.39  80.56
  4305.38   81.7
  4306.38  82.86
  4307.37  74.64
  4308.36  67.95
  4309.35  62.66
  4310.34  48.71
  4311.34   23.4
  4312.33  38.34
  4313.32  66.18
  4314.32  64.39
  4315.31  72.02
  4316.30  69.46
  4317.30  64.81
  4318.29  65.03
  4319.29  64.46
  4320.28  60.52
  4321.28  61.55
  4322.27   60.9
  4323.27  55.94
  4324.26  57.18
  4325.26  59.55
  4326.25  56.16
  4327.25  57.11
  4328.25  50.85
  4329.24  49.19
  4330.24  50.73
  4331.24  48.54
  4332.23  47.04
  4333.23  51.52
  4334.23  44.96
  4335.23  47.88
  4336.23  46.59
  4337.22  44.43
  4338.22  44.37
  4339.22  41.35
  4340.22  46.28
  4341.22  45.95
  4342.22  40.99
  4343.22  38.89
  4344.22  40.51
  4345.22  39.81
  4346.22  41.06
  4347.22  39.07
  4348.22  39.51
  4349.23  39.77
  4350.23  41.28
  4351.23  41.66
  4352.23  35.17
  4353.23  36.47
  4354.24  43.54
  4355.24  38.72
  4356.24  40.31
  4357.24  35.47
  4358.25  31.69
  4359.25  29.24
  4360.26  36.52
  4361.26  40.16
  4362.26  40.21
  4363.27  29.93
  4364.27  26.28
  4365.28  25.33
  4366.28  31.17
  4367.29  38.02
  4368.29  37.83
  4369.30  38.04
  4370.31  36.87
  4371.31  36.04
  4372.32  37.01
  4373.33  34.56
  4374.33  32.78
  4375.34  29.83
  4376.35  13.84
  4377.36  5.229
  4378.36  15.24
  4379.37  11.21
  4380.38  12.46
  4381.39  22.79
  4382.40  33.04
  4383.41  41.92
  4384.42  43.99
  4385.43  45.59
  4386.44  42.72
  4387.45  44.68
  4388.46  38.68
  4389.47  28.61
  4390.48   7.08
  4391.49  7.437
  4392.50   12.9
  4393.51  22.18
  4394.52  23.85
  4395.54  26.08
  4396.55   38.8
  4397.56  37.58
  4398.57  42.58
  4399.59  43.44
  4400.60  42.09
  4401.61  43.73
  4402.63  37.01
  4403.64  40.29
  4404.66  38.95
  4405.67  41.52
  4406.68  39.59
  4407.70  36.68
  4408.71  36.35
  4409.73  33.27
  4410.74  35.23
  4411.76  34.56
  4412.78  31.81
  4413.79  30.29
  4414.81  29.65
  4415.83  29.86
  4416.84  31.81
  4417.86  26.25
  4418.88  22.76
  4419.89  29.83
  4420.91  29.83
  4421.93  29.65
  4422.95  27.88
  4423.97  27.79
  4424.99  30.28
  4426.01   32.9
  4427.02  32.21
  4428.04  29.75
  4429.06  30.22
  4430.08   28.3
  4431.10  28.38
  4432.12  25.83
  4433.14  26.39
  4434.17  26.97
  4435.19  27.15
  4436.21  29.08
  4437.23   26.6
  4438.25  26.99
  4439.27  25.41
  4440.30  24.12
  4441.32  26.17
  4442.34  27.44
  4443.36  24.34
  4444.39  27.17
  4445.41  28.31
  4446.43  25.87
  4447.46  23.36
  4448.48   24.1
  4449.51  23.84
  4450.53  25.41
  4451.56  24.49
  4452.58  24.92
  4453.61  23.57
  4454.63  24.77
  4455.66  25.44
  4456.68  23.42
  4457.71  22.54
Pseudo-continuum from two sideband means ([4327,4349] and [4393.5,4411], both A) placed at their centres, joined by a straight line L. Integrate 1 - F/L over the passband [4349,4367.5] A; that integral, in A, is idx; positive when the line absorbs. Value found 3.0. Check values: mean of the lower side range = 45.1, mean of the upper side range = 37.1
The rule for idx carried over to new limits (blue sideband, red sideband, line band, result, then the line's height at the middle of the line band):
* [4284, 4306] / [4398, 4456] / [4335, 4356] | 1.37 A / 44.4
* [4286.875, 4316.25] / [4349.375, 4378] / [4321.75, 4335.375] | -1.94 A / 46.2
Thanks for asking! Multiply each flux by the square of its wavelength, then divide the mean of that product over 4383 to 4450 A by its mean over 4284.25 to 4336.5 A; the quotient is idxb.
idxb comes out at 0.58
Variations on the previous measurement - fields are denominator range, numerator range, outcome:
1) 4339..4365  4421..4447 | 0.75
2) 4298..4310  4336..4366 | 0.57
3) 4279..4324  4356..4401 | 0.59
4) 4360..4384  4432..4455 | 0.91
